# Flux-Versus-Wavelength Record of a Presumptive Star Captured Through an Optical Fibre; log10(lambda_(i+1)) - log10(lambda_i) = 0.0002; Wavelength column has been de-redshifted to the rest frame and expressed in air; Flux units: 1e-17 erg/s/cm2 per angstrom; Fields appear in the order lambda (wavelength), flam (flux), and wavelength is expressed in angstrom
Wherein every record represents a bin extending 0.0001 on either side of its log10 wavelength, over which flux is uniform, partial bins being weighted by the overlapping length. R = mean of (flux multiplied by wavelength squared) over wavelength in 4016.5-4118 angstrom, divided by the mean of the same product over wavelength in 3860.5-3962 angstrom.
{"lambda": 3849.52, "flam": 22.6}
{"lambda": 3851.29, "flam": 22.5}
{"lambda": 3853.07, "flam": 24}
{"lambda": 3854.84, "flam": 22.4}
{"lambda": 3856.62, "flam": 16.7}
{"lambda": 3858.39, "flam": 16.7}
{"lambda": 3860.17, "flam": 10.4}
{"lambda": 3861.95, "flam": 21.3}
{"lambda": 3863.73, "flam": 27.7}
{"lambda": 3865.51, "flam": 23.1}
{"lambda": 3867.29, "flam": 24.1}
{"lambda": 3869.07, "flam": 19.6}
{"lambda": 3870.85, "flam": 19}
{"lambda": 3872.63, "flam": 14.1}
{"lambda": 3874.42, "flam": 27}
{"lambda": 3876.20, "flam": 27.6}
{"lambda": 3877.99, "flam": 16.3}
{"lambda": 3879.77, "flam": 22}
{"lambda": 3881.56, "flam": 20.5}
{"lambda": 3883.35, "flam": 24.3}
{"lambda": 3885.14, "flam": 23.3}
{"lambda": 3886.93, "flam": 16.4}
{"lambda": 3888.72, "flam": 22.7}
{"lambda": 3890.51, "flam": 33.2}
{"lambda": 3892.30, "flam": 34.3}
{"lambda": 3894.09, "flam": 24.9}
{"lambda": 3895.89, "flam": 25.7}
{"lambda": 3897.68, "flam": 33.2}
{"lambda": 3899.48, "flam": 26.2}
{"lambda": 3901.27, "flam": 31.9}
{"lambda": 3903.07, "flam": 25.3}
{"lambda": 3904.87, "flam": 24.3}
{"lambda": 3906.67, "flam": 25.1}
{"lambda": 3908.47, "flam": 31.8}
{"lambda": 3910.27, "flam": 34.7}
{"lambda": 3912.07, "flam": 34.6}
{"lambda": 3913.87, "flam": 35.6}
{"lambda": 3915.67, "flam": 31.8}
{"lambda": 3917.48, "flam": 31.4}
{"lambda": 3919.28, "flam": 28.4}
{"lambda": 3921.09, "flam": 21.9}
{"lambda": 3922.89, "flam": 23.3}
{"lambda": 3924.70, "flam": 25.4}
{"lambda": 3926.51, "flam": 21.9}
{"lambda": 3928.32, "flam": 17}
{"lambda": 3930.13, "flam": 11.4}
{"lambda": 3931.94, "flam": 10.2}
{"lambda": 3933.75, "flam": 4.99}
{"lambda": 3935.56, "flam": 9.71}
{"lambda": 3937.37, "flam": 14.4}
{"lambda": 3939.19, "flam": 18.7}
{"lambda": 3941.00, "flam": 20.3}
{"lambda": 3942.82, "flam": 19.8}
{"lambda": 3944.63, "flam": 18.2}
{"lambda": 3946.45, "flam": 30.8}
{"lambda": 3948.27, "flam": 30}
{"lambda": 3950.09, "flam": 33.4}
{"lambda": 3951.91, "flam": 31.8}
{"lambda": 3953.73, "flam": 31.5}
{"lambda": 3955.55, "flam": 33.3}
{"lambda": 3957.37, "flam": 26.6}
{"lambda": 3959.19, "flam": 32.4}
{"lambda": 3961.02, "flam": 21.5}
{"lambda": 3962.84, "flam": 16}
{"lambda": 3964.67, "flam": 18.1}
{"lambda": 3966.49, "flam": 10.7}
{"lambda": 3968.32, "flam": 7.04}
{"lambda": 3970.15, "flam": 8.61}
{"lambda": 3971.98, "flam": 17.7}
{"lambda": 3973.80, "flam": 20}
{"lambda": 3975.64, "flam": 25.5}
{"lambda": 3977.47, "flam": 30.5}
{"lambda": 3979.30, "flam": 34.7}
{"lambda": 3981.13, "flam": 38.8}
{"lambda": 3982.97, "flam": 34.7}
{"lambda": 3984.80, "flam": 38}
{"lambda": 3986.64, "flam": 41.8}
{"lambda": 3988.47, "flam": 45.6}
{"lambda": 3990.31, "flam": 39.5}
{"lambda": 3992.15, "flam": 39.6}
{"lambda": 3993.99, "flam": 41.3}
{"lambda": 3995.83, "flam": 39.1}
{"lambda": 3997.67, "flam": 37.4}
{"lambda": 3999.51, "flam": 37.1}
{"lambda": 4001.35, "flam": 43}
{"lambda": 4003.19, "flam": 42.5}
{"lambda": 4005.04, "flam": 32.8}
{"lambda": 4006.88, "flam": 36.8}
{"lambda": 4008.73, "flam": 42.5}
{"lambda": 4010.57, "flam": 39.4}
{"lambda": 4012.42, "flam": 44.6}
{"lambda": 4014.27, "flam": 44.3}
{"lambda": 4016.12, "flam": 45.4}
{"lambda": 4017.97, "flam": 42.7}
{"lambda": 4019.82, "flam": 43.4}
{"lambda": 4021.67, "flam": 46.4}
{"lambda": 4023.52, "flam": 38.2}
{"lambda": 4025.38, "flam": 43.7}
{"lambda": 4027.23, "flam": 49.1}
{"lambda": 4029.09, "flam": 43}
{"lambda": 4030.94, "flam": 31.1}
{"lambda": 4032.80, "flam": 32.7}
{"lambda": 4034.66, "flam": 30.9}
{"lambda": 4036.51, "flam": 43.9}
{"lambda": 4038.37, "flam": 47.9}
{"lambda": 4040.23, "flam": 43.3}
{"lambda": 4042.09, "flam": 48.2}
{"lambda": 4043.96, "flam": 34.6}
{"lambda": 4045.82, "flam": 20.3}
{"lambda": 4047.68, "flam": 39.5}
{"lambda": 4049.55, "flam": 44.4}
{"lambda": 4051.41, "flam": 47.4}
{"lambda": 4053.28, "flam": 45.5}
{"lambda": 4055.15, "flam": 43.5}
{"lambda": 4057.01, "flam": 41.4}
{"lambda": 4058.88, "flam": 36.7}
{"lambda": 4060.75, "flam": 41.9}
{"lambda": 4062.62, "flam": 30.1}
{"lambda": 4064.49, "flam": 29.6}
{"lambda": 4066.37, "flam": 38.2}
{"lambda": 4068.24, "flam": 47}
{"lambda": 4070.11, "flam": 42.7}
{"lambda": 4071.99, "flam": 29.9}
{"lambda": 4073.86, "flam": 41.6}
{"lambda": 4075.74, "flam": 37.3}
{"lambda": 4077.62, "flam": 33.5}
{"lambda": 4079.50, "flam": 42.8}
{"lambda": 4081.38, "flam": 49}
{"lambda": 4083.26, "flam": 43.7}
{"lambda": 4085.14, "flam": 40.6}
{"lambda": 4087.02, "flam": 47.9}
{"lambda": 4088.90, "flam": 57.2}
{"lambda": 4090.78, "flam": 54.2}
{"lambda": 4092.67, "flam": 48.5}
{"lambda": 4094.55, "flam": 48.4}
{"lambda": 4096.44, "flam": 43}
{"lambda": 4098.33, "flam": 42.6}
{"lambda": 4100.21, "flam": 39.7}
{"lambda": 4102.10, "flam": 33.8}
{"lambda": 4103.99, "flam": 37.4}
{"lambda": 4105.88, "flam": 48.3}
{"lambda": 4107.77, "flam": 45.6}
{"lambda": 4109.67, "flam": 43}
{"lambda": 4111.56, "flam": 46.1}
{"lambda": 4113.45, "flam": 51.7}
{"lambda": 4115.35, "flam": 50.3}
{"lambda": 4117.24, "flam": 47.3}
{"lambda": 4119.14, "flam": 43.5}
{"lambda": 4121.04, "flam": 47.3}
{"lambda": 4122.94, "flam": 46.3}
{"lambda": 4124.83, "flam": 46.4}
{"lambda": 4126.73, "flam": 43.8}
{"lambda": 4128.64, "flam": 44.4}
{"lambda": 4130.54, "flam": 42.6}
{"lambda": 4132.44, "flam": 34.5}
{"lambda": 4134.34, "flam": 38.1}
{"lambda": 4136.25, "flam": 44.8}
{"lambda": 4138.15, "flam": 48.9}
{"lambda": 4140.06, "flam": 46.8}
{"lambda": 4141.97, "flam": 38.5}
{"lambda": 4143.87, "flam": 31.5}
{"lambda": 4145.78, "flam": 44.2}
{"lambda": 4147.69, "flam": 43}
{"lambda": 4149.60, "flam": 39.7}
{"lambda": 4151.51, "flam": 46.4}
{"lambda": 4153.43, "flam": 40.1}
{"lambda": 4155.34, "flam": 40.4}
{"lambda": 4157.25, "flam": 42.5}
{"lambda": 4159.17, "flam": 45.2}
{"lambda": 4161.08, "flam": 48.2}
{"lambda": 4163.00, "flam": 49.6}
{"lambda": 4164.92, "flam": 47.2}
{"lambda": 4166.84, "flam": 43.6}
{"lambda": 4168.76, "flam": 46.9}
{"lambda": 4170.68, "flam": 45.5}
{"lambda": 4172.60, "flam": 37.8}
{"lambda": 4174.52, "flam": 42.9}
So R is 1.87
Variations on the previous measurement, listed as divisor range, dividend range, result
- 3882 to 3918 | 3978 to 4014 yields 1.46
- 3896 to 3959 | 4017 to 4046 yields 1.70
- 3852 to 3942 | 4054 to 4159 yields 2.06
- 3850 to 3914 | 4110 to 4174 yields 2.05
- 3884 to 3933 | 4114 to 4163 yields 1.88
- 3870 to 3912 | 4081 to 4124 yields 1.99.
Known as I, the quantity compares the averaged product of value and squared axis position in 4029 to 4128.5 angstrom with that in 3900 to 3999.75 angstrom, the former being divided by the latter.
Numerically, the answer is 1.7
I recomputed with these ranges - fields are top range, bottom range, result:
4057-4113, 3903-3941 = 2.01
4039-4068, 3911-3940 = 1.96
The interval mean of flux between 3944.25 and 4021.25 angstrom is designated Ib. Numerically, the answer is 32.8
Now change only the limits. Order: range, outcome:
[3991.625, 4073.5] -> 40.1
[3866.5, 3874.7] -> 20.3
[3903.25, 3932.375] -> 25.8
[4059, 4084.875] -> 39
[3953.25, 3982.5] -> 23.4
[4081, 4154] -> 44.3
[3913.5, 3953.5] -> 22.3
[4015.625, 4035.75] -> 40.5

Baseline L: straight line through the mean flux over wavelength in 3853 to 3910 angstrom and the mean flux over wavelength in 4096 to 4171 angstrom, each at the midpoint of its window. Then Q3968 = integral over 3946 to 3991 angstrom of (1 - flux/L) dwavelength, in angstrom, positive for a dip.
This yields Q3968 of 4.2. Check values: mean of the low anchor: 23.7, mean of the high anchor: 43.7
